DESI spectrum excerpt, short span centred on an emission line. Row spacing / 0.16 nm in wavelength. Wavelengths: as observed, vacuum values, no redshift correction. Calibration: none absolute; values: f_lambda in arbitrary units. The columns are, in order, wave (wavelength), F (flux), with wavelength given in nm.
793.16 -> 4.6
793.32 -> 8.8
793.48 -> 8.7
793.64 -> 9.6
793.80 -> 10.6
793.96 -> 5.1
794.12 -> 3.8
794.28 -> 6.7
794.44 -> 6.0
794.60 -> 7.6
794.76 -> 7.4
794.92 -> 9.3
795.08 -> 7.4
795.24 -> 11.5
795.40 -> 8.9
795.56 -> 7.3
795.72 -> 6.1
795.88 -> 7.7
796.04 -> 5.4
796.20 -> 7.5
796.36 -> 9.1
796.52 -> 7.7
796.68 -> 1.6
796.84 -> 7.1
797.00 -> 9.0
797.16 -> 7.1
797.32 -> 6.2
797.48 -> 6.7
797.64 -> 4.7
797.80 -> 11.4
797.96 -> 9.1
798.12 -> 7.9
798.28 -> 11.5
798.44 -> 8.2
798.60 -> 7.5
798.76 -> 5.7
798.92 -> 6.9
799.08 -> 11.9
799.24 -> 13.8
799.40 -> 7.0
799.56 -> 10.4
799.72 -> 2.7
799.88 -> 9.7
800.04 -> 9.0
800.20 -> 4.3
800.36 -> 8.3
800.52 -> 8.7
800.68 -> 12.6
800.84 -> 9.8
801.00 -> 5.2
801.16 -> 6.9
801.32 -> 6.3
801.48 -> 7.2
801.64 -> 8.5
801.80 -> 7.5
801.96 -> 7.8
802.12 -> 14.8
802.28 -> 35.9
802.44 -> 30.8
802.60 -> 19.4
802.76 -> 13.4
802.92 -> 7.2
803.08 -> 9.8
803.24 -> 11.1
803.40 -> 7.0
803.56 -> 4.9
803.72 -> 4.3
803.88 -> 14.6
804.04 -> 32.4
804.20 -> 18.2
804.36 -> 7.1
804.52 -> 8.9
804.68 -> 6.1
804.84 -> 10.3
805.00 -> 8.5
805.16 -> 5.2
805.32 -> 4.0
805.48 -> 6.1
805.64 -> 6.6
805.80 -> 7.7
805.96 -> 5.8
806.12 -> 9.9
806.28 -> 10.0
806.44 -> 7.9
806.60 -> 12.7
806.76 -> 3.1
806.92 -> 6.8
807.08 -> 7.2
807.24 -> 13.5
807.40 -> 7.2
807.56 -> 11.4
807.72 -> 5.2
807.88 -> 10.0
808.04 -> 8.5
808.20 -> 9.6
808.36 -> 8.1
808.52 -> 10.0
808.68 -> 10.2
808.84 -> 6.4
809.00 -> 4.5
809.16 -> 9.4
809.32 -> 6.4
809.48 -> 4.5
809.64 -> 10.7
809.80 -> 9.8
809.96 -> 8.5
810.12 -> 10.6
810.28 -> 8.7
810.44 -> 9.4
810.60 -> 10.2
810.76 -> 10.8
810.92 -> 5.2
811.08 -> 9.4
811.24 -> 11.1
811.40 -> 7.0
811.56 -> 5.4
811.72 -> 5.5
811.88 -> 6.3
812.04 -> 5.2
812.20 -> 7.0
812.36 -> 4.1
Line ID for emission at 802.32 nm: [S II]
